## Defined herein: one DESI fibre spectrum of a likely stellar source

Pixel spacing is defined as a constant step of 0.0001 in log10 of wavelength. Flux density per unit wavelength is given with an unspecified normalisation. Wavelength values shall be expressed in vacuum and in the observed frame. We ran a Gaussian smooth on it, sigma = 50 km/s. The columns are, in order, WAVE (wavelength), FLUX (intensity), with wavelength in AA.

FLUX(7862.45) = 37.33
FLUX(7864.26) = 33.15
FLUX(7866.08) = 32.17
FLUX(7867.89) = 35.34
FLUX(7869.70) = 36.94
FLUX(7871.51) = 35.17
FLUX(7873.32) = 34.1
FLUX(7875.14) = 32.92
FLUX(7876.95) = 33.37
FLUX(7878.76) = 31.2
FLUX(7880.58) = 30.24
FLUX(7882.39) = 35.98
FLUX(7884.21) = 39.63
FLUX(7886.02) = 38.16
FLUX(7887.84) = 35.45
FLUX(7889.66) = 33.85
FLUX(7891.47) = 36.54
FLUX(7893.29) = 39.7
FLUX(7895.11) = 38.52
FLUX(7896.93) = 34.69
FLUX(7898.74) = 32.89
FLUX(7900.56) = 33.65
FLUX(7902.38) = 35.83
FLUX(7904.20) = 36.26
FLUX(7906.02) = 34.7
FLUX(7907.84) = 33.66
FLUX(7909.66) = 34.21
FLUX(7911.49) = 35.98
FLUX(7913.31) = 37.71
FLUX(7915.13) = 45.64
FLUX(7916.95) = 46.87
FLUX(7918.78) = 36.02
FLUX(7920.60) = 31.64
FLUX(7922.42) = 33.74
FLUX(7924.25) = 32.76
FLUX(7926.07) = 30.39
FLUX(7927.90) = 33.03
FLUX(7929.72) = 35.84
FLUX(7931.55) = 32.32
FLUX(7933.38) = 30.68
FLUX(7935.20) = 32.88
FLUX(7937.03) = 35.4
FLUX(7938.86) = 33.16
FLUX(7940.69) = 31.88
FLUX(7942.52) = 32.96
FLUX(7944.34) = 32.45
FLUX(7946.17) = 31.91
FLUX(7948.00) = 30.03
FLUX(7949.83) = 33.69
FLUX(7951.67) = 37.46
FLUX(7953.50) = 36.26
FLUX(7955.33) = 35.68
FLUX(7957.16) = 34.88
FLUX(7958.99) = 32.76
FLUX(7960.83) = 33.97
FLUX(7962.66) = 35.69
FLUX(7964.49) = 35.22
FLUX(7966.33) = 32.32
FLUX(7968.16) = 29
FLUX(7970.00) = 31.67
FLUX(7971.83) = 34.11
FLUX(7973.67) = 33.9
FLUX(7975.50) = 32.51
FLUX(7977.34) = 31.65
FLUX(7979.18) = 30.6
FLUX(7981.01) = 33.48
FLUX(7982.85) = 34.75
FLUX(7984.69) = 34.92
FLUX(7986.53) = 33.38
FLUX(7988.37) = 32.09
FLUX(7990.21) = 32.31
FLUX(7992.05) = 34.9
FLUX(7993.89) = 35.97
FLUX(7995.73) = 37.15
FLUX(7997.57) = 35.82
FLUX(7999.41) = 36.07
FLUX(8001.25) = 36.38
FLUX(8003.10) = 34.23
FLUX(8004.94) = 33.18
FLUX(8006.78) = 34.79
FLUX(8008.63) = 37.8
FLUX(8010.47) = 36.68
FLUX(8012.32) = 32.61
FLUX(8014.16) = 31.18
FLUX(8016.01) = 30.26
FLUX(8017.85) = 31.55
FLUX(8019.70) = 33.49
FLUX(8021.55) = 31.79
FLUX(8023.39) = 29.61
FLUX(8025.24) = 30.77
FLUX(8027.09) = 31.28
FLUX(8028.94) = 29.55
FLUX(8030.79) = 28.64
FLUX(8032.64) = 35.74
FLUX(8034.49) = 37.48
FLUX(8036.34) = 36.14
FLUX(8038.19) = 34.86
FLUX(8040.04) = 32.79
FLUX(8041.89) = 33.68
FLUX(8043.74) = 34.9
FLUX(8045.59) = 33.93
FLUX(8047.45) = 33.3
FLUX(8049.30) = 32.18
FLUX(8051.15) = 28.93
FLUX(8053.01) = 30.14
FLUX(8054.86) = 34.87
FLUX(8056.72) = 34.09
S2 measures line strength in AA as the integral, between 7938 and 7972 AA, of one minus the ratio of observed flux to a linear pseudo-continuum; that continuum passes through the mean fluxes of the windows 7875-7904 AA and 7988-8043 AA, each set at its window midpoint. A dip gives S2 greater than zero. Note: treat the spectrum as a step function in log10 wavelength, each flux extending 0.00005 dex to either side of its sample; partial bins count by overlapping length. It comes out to 1.0 AA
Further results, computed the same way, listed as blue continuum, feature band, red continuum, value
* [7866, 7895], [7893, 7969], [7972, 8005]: 0.3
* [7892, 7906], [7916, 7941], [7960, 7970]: 0.4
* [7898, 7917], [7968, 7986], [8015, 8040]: 0.7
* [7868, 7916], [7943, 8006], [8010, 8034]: -1.2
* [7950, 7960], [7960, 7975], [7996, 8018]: 0.8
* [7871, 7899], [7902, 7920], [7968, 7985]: -1.6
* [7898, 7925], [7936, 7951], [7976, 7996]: 1.0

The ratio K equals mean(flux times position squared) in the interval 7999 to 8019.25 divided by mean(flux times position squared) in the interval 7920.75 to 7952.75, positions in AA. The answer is 1.1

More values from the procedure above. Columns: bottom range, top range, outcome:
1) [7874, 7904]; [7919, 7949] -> 0.94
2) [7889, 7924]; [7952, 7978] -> 0.94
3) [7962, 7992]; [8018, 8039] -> 1.00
